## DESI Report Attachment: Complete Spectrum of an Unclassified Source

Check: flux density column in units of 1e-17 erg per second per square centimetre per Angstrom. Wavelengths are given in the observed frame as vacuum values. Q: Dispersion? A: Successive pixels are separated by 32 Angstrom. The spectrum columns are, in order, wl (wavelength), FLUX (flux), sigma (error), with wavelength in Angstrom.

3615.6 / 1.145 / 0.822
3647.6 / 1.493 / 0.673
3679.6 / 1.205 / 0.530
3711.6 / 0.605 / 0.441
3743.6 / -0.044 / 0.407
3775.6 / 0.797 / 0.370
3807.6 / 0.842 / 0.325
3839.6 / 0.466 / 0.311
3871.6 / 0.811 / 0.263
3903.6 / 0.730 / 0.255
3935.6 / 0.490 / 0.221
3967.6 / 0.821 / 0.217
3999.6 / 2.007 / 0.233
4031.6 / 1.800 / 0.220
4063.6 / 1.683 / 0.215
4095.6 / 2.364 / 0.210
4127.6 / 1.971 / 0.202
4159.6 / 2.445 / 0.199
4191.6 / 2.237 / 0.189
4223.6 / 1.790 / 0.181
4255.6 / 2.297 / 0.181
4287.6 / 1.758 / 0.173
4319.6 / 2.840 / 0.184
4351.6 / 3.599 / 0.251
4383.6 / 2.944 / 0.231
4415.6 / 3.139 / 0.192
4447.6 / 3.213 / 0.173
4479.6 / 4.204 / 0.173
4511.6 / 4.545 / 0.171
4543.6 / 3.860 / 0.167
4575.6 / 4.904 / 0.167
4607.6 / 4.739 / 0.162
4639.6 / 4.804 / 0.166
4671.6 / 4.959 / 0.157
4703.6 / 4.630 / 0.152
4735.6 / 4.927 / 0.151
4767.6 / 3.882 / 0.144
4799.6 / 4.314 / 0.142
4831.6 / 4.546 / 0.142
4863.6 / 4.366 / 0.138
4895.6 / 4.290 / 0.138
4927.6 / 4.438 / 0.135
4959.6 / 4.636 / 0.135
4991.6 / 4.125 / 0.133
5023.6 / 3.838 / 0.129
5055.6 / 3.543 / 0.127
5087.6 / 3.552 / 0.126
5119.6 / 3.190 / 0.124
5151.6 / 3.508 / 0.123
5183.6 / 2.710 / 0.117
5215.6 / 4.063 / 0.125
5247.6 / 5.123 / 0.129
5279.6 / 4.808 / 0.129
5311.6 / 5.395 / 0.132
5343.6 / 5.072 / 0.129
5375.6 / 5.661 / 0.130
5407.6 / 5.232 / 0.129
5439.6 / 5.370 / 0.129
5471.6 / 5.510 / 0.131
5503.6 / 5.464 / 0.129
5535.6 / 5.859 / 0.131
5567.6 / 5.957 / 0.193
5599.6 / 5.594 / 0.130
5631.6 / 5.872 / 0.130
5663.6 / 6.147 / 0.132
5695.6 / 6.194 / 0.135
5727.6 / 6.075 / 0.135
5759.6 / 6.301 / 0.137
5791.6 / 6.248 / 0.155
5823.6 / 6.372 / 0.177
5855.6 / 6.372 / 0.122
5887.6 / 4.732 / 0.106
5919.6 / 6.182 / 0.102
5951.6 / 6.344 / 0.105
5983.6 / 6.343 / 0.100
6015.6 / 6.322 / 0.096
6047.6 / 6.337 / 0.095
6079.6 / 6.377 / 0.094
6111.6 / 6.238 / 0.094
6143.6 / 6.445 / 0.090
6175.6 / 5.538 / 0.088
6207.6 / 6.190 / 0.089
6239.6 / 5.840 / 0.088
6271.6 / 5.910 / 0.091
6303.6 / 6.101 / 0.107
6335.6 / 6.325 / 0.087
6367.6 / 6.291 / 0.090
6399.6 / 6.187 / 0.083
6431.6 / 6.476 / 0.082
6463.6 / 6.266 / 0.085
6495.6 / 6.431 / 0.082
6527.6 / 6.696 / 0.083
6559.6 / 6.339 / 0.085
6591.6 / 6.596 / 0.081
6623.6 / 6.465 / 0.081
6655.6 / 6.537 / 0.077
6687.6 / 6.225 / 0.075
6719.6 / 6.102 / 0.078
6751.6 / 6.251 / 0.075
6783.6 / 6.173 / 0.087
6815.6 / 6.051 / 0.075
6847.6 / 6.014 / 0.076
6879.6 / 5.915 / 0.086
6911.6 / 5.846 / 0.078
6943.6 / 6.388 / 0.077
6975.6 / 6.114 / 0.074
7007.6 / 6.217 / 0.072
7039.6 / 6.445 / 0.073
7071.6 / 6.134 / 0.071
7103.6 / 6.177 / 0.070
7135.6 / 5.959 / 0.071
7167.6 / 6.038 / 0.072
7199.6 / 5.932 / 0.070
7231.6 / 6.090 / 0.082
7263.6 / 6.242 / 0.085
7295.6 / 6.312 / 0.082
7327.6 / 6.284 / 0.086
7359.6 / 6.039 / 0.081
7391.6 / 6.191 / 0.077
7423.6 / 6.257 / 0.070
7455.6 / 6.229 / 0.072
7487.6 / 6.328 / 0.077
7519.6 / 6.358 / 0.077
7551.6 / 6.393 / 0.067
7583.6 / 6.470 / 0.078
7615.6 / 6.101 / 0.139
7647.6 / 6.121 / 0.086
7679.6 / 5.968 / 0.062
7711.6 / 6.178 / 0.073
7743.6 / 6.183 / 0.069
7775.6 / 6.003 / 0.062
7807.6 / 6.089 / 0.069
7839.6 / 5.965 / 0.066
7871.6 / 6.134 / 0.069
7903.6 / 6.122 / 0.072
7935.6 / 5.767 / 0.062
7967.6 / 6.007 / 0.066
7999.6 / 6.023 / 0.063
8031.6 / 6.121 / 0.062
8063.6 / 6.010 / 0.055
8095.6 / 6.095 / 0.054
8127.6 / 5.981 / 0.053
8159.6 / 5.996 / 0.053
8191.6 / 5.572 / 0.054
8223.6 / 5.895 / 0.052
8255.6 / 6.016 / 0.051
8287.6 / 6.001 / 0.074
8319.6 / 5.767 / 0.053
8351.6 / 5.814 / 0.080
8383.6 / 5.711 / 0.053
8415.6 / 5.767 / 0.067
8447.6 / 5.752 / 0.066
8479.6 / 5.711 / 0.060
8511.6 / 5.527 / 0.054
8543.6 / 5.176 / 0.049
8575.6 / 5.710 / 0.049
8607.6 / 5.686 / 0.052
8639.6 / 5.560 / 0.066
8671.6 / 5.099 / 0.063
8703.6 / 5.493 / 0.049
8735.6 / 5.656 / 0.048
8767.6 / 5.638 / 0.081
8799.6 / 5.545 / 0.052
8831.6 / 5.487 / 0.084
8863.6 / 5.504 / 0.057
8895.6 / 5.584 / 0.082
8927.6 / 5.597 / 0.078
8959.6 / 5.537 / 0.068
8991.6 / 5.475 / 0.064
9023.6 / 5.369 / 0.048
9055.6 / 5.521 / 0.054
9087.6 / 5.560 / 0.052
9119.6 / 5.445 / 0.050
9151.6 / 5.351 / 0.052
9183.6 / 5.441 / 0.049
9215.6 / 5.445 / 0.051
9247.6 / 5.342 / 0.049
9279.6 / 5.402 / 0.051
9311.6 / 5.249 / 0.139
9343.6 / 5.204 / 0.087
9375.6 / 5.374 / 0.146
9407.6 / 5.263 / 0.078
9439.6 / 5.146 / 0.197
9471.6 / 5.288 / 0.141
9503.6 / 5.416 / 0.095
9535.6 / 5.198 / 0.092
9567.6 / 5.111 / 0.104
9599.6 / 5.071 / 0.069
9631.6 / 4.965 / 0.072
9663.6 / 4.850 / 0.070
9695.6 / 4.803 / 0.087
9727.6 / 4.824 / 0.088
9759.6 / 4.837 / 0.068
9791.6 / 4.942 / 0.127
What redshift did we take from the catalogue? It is 0.000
